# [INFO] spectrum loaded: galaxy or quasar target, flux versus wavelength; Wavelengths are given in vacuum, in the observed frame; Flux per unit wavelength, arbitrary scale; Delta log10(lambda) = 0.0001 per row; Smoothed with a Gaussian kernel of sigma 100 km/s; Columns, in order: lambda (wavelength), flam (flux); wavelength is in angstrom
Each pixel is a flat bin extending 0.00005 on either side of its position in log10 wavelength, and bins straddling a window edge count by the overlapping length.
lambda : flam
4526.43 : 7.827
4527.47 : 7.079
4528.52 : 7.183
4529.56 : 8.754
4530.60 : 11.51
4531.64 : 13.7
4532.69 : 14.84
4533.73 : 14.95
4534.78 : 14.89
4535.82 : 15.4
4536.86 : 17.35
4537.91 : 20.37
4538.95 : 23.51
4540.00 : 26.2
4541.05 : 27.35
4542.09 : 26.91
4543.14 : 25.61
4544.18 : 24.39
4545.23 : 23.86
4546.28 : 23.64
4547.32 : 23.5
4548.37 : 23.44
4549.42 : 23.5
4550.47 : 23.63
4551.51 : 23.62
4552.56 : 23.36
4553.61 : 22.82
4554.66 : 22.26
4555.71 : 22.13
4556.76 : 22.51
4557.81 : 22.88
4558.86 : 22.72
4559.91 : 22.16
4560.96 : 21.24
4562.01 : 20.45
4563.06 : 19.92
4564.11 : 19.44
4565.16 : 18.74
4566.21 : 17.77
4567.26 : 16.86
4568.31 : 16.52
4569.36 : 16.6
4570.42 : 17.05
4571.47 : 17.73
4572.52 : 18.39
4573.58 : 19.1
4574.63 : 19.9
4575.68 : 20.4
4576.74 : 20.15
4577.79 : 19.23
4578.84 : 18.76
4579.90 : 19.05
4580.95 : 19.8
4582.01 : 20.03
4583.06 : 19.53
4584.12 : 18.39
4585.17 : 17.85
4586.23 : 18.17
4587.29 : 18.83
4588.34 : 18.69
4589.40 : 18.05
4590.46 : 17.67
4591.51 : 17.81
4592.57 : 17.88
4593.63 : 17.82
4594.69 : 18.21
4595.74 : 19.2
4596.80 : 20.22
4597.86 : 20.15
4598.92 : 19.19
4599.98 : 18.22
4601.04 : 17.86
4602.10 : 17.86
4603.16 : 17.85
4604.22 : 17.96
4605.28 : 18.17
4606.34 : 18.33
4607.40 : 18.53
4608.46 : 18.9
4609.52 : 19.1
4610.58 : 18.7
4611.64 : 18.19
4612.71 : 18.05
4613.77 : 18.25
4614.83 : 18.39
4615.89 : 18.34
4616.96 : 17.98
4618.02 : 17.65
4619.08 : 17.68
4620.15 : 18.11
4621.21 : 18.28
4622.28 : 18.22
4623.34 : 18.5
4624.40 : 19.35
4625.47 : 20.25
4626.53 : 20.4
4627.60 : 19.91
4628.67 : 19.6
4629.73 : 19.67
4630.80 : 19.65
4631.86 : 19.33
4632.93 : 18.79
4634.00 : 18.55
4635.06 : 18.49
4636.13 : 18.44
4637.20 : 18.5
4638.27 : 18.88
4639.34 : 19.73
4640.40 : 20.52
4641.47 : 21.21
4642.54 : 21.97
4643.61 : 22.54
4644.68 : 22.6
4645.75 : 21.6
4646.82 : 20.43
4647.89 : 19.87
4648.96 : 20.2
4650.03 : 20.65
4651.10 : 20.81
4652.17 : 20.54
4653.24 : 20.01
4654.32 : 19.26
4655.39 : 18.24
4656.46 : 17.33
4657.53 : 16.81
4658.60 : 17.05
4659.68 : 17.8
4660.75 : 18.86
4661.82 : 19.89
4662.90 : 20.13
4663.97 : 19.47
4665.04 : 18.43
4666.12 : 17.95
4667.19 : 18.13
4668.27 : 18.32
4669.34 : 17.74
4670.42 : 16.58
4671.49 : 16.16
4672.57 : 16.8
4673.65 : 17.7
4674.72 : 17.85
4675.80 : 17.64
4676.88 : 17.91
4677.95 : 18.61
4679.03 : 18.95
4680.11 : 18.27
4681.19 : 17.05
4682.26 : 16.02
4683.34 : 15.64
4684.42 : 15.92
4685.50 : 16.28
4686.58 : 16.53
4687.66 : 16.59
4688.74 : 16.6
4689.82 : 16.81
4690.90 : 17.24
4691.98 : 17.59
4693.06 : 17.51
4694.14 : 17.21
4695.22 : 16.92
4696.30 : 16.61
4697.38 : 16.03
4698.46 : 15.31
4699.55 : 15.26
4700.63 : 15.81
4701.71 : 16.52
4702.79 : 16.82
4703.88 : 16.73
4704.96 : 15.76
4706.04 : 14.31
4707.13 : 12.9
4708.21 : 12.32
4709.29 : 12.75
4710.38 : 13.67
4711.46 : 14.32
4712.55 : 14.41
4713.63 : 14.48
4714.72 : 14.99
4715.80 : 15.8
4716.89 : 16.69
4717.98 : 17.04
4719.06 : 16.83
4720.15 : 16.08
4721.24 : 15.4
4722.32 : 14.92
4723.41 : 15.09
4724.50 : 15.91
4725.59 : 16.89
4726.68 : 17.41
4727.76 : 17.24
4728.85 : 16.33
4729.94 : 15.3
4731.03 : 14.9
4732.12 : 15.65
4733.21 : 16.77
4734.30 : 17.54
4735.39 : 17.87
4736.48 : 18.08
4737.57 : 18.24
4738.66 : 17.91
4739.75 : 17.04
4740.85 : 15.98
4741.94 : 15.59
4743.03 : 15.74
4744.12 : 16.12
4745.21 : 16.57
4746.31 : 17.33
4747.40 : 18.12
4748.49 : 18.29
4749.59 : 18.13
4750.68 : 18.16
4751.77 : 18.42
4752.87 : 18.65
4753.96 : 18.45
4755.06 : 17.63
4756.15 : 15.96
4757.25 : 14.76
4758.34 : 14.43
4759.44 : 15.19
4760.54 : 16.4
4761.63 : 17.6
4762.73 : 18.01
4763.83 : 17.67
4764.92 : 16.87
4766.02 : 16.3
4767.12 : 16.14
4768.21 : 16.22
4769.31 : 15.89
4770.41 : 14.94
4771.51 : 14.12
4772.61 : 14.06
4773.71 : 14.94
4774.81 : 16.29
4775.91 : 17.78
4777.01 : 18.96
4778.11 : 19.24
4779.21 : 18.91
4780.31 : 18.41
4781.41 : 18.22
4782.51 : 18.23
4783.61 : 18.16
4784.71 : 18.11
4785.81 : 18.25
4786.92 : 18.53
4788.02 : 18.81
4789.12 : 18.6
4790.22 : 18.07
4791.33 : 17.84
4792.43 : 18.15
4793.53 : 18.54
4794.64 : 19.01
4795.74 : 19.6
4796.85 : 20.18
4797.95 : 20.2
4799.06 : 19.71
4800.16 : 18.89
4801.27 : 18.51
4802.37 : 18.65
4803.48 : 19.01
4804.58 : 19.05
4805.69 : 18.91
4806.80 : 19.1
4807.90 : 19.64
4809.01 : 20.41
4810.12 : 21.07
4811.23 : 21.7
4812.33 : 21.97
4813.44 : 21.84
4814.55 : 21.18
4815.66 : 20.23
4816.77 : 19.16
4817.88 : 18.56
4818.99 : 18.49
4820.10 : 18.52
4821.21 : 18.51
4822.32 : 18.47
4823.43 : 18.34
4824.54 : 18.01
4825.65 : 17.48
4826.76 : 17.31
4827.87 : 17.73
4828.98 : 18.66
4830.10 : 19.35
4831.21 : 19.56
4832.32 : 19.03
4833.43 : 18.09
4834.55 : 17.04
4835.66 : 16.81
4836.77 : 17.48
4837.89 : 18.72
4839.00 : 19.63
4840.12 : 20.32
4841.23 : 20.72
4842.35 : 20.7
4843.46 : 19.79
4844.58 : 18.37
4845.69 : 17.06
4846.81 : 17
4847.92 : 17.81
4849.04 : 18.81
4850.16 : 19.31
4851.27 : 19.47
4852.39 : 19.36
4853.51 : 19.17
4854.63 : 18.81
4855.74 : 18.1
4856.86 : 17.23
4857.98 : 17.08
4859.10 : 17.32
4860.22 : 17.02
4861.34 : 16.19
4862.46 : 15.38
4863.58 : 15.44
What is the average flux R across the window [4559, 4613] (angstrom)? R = 18.7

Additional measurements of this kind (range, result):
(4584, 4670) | 19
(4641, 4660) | 20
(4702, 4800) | 16.8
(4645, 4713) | 17.3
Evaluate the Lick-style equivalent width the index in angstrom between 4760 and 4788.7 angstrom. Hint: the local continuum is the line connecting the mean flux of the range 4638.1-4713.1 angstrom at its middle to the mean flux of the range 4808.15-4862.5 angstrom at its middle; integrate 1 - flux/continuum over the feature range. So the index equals 1.8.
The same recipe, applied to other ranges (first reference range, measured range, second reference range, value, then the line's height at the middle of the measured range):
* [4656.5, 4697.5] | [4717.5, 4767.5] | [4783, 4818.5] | 4.6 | 18.5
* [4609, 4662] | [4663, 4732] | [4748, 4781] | 6.7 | 18.1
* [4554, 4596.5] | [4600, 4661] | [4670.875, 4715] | -4.5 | 17.8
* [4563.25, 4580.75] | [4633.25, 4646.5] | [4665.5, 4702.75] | -2.0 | 17.6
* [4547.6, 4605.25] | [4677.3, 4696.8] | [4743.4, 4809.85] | 1.6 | 18.6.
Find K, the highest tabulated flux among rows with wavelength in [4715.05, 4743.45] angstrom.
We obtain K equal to 18.24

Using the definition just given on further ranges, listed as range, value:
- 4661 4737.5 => 20.13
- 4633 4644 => 22.54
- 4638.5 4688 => 22.6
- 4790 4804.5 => 20.2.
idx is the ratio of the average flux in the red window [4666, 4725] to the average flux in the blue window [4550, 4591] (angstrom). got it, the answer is 0.8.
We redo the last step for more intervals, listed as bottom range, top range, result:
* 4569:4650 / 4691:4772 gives 0.86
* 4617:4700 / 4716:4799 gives 0.93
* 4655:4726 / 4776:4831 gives 1.15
